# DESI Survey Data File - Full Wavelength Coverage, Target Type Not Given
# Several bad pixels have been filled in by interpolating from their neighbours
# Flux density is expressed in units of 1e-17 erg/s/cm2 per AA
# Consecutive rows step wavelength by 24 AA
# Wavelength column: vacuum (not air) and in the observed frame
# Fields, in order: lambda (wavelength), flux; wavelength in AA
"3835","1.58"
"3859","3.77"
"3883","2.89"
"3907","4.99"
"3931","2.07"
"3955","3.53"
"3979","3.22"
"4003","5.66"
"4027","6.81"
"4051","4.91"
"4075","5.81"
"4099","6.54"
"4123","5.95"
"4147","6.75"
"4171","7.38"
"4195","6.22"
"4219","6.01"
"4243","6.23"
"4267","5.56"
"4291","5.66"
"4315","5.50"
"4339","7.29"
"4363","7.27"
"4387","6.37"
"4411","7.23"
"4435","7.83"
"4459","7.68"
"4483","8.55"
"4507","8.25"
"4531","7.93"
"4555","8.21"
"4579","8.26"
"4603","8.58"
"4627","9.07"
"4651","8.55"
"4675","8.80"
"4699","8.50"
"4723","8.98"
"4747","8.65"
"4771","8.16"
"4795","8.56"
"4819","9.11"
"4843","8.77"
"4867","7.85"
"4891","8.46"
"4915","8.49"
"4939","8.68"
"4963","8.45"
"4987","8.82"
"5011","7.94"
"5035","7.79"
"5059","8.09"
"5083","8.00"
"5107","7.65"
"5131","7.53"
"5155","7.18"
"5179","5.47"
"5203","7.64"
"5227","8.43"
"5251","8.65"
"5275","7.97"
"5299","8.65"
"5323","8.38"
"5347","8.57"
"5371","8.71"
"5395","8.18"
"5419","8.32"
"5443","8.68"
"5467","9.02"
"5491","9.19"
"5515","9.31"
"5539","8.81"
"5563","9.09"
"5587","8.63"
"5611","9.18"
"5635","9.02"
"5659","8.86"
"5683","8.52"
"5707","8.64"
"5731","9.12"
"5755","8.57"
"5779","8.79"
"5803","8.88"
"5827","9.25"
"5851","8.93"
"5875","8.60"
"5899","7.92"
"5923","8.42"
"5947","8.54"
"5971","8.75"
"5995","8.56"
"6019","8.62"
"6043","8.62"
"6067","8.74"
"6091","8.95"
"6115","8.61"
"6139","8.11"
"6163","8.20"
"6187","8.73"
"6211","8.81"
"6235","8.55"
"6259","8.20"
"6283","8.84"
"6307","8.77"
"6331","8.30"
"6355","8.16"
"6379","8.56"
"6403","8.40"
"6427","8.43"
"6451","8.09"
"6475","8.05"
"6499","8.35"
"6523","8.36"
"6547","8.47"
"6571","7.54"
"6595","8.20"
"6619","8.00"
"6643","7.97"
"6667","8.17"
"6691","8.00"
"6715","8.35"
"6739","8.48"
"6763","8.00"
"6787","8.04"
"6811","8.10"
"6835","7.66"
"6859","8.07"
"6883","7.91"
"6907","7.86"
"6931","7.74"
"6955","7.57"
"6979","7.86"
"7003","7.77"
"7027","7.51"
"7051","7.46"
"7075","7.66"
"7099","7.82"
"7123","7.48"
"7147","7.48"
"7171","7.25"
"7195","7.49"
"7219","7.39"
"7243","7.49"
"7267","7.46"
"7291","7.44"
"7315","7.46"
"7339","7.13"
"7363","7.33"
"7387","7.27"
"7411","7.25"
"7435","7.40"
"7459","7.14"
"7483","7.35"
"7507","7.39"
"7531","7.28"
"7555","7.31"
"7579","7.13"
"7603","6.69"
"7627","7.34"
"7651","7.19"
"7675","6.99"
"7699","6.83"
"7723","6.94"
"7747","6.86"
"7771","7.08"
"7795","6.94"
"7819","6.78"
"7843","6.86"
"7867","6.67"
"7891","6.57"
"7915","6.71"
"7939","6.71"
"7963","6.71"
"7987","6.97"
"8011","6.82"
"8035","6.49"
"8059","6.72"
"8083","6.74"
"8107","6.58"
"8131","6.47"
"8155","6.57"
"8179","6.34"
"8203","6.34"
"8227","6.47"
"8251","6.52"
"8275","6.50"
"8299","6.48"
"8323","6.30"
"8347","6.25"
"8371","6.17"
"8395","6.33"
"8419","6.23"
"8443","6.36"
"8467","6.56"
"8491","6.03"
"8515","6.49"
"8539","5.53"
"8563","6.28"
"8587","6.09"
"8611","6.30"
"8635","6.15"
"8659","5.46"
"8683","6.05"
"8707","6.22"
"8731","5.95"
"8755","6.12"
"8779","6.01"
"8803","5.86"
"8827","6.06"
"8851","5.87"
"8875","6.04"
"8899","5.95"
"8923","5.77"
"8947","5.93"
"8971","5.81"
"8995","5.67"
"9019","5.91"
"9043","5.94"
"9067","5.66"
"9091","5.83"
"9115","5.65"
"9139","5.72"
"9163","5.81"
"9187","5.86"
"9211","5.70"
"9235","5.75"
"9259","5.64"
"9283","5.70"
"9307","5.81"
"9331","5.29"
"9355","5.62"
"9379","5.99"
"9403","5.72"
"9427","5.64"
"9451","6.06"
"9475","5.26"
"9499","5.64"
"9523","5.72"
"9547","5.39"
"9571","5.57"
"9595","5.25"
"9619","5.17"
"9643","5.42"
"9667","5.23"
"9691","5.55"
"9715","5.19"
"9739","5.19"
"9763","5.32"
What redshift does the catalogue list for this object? 0.00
